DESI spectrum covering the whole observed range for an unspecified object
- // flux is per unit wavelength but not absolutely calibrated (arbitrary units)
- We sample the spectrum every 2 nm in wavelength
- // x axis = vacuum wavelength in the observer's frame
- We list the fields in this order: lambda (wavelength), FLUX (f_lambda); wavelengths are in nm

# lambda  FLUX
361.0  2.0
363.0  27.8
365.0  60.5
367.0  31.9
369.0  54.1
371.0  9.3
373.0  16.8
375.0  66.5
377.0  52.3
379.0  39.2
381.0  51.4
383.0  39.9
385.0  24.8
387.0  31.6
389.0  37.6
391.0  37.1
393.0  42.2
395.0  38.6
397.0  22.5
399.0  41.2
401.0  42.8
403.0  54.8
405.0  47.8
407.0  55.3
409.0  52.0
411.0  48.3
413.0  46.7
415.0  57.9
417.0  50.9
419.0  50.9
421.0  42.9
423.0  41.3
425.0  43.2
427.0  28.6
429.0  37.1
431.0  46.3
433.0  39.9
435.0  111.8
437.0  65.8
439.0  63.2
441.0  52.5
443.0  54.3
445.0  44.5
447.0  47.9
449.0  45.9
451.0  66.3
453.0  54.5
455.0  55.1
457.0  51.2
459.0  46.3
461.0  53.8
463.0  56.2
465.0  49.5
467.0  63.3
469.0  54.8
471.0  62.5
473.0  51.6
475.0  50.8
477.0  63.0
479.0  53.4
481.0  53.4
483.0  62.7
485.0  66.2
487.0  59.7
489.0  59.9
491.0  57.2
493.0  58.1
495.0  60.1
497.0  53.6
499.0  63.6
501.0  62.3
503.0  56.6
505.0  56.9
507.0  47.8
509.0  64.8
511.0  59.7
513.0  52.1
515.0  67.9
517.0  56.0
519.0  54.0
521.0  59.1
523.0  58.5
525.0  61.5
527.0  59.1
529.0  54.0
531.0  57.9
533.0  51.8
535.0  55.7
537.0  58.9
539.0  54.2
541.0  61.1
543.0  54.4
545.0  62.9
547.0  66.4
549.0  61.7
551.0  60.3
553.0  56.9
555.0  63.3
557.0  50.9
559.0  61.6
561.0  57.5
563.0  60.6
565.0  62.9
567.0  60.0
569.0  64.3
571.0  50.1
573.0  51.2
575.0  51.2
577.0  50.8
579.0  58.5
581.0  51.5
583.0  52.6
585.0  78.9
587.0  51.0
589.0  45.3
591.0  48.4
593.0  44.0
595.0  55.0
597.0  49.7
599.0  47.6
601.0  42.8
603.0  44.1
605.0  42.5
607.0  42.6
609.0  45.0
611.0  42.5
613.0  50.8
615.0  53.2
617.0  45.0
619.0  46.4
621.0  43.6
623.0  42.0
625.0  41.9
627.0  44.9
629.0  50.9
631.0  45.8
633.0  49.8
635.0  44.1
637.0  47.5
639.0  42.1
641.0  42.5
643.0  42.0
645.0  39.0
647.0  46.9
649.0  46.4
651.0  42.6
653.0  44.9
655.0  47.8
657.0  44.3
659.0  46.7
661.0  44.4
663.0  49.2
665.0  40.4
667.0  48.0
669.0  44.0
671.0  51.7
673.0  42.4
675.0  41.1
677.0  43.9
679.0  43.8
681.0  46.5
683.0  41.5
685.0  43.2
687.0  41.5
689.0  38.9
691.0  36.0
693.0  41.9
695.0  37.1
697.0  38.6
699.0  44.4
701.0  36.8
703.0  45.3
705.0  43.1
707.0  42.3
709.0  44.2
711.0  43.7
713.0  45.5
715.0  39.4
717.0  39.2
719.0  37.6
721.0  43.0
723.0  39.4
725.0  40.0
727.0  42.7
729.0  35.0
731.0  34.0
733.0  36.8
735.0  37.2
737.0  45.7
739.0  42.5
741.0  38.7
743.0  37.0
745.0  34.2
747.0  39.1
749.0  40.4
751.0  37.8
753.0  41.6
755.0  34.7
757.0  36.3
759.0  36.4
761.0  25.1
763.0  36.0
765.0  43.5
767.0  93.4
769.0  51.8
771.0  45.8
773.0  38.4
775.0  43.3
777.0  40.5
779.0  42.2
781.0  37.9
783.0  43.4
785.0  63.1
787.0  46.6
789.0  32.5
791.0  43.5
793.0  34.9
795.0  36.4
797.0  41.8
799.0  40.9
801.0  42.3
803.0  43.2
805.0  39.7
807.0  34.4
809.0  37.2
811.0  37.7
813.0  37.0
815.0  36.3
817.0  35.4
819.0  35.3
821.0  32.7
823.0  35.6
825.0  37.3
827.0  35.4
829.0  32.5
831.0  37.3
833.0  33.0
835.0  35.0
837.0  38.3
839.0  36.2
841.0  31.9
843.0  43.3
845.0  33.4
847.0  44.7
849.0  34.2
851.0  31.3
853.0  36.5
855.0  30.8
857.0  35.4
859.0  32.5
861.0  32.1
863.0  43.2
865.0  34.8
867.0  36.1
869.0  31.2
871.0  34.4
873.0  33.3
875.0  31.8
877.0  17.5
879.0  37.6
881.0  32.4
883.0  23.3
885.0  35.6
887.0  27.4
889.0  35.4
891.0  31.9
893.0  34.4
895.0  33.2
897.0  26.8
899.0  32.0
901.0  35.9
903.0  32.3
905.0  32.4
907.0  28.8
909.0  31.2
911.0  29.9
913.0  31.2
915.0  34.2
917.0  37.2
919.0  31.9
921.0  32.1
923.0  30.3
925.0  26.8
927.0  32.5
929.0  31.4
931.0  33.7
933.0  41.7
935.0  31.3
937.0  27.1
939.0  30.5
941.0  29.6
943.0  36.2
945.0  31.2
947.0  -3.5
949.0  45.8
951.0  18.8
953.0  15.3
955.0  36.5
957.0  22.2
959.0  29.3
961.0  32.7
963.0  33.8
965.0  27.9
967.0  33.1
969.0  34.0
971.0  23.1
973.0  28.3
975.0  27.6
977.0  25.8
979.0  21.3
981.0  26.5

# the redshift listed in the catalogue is 0.168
